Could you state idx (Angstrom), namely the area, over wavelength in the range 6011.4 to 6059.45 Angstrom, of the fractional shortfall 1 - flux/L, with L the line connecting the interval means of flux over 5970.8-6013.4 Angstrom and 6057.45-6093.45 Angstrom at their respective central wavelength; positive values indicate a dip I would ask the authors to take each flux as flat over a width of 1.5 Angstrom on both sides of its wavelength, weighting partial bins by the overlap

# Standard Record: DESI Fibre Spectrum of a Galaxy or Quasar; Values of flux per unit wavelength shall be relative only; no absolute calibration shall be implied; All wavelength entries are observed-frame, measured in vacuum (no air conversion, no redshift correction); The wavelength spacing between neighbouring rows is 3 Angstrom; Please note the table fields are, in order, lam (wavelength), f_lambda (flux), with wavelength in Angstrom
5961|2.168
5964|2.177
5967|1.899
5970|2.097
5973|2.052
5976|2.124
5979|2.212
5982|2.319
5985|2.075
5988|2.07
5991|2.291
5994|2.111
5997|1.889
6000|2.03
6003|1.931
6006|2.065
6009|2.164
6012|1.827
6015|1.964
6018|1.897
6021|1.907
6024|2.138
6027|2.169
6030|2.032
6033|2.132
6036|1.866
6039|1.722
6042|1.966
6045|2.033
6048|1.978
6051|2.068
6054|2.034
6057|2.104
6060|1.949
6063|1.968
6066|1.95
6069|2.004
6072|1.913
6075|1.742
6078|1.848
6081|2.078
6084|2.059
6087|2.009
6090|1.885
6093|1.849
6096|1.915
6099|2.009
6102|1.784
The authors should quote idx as 0.5 Angstrom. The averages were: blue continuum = 2.08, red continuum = 1.95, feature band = 1.99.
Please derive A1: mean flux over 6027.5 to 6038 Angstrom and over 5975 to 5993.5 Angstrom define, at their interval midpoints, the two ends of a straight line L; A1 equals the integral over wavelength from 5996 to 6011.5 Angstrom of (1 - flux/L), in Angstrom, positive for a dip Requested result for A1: 0.76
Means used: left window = 2.18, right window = 2.01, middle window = 2.01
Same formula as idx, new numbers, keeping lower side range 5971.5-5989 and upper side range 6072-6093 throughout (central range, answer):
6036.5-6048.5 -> 0.6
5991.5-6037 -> 1.2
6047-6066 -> -0.3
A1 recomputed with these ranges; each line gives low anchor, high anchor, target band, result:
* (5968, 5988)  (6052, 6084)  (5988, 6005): 0.4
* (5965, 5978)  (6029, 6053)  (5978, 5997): -1.1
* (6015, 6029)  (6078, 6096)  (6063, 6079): 0.6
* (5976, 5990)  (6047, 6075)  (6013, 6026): 0.6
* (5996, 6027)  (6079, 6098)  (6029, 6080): 0.4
